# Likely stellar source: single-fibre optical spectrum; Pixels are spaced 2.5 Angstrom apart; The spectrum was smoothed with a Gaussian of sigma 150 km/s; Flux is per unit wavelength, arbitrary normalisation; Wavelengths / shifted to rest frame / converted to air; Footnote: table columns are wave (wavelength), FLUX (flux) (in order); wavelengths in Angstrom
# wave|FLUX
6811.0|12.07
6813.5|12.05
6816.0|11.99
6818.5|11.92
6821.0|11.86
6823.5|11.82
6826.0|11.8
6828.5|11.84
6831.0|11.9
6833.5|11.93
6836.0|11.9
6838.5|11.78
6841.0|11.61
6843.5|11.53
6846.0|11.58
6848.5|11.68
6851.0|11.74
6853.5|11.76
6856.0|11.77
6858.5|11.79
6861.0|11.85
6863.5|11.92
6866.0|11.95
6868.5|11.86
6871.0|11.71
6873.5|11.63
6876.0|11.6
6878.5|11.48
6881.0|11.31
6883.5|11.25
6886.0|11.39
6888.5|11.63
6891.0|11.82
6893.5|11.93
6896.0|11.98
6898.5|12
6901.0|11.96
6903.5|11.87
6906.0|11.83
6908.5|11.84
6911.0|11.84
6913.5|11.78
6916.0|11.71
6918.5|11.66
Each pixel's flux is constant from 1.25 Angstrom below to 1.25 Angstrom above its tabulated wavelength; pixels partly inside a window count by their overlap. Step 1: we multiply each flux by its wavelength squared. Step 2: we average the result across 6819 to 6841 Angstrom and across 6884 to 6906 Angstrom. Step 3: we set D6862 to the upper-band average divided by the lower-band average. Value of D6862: 1.02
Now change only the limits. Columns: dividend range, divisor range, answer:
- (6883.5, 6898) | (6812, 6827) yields 1.00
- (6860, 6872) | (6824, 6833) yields 1.01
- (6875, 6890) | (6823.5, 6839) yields 0.98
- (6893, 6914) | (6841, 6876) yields 1.03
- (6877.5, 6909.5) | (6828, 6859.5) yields 1.01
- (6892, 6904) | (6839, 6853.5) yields 1.04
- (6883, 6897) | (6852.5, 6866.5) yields 1.00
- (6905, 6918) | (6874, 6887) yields 1.04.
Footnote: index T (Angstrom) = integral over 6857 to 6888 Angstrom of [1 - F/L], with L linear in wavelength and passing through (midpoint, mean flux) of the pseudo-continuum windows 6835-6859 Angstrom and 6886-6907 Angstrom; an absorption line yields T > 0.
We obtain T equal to 0.4 Angstrom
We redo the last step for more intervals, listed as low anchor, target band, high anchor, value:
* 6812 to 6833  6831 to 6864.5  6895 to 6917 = 0.37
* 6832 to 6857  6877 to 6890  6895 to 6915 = 0.45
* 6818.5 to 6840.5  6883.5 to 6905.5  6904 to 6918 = 0.03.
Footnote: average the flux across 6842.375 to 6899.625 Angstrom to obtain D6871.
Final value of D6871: 11.7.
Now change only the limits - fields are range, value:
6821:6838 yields 11.9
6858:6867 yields 11.9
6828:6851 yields 11.7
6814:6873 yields 11.8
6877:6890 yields 11.4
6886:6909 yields 11.8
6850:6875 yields 11.8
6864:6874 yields 11.8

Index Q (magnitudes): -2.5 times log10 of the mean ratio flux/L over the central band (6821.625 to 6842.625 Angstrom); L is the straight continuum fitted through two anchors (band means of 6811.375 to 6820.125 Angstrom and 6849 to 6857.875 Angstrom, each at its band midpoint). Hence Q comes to 0.01 mag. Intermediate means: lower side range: 12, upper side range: 11.8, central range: 11.8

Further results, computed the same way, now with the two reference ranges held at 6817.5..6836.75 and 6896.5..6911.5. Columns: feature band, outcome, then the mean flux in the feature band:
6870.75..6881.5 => 0.03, 11.5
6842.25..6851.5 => 0.02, 11.6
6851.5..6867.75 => 0.00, 11.8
